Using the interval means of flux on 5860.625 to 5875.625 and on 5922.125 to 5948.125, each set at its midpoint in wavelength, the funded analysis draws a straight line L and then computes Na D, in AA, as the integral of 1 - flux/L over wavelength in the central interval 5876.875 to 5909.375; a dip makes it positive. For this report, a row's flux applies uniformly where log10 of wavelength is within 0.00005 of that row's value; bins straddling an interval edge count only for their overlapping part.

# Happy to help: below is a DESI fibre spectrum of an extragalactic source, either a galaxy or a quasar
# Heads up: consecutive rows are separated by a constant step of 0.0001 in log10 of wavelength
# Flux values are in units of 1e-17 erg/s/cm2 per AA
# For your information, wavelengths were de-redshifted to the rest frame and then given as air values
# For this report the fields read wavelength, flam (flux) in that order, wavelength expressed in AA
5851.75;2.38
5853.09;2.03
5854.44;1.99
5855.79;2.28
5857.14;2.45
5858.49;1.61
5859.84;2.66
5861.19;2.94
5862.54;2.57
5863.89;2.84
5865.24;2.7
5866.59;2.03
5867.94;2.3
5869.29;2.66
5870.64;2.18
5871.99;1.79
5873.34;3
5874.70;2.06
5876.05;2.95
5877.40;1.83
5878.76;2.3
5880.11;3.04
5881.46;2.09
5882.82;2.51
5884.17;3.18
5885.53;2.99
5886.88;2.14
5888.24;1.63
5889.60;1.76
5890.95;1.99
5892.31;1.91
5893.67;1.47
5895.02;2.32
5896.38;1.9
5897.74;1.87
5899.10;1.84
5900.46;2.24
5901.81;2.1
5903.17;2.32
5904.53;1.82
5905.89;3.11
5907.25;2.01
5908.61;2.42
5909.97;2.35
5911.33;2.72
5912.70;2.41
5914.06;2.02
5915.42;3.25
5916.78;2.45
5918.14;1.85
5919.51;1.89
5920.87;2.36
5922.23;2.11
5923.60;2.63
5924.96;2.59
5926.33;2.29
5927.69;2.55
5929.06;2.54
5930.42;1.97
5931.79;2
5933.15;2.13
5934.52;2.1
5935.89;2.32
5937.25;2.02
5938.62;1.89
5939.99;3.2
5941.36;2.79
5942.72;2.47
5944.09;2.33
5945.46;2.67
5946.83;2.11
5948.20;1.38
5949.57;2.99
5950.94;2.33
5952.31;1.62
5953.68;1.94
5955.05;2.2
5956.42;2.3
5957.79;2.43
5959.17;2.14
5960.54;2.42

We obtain 2.9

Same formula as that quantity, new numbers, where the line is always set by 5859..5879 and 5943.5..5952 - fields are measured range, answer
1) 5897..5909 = 0.9 AA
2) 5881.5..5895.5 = 1.3 AA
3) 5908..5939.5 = 0.3 AA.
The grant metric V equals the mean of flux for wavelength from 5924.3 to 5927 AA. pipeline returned 2.43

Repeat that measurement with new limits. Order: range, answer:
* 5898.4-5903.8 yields 2.12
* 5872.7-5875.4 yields 2.52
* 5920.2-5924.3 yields 2.37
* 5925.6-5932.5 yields 2.27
